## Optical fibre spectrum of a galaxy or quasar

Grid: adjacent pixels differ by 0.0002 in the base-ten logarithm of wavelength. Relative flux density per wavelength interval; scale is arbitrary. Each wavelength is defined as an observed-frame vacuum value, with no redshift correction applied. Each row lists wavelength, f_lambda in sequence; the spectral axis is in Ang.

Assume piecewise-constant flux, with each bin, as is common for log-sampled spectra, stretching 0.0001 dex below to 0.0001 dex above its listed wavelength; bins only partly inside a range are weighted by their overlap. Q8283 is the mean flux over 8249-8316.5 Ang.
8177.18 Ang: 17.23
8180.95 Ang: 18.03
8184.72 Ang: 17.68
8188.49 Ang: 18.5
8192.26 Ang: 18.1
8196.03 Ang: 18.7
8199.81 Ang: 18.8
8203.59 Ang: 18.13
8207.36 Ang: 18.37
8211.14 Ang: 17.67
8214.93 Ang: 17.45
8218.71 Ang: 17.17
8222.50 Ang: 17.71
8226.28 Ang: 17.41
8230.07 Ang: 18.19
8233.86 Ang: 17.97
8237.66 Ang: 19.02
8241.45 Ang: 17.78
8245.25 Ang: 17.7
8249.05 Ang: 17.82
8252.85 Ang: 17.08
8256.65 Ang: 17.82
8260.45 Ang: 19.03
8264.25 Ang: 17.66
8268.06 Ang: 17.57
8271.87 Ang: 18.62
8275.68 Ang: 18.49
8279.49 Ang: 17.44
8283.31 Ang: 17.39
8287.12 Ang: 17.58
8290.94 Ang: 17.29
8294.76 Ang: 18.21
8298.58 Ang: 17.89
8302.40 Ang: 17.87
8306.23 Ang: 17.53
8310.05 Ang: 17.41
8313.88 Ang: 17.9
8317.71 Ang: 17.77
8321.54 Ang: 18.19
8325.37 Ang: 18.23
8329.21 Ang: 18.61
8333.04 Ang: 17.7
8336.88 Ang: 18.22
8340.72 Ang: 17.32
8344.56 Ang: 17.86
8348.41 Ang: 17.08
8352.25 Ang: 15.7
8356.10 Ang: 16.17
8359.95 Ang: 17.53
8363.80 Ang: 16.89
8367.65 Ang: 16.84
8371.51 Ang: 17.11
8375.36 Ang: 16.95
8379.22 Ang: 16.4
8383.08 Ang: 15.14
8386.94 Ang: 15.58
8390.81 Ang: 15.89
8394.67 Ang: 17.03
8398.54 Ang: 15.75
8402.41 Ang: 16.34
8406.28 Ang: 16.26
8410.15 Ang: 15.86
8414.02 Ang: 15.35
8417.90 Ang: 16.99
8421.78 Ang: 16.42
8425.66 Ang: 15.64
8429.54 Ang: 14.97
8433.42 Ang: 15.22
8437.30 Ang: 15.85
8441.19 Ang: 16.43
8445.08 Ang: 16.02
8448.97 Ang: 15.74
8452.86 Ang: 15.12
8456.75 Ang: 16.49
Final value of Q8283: 17.8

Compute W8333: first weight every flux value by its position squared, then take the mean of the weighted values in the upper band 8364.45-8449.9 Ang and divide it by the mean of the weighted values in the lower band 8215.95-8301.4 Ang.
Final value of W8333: 0.9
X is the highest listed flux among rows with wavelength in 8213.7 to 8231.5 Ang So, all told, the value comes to 18.19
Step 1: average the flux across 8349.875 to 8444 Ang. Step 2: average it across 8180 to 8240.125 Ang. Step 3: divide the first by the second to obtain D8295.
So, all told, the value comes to 0.90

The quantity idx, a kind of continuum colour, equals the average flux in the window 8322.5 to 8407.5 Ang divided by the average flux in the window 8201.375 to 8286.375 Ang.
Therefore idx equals 0.94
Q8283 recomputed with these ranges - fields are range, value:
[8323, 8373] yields 17.3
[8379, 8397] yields 16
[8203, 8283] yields 17.9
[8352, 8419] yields 16.3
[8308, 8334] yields 18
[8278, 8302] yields 17.7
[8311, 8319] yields 17.8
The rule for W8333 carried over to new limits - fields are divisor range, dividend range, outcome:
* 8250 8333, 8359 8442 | 0.93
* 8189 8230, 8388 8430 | 0.94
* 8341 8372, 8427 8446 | 0.95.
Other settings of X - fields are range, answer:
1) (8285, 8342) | 18.61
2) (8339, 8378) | 17.86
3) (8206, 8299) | 19.03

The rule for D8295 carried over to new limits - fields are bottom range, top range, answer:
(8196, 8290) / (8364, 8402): 0.91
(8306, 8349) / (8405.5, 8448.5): 0.89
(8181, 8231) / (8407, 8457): 0.88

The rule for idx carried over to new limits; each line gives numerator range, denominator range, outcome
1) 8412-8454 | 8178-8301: 0.88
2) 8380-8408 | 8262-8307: 0.90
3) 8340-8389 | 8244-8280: 0.93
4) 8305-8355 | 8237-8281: 0.98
